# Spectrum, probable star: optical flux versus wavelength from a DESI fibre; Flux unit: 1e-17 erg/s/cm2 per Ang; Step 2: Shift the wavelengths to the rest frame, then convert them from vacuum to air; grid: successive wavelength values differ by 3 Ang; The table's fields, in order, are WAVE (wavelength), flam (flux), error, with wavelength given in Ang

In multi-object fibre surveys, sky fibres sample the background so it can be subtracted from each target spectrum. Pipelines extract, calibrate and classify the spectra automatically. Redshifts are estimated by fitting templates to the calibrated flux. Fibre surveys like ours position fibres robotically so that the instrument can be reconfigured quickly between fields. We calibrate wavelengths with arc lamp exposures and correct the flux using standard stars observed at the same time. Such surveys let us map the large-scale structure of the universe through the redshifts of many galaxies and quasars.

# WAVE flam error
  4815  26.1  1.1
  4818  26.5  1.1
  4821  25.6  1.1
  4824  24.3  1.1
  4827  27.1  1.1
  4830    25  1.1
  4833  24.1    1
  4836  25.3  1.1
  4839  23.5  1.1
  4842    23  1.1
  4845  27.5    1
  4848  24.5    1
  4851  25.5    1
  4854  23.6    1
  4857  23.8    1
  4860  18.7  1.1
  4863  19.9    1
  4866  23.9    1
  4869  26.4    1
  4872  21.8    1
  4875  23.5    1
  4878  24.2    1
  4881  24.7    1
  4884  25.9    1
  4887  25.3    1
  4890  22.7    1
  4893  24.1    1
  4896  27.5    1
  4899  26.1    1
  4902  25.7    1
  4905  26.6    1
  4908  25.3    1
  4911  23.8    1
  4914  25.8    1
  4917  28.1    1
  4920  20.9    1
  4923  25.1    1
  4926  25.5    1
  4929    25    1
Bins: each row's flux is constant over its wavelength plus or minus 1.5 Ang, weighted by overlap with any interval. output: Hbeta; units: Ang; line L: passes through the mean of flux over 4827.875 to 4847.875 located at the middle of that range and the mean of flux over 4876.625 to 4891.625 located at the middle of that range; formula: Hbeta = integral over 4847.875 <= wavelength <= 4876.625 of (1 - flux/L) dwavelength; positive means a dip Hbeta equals 1.8 Ang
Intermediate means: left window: 24.8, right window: 24.6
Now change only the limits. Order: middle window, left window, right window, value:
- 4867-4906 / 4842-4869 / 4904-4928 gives -0.9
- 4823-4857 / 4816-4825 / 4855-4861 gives -1.9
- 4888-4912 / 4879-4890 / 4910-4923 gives -0.4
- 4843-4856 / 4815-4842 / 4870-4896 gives -0.2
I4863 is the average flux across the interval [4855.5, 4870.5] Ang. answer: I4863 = 22.5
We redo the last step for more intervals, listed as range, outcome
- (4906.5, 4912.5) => 24.6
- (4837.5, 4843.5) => 23.2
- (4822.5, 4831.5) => 25.5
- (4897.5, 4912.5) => 25.5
